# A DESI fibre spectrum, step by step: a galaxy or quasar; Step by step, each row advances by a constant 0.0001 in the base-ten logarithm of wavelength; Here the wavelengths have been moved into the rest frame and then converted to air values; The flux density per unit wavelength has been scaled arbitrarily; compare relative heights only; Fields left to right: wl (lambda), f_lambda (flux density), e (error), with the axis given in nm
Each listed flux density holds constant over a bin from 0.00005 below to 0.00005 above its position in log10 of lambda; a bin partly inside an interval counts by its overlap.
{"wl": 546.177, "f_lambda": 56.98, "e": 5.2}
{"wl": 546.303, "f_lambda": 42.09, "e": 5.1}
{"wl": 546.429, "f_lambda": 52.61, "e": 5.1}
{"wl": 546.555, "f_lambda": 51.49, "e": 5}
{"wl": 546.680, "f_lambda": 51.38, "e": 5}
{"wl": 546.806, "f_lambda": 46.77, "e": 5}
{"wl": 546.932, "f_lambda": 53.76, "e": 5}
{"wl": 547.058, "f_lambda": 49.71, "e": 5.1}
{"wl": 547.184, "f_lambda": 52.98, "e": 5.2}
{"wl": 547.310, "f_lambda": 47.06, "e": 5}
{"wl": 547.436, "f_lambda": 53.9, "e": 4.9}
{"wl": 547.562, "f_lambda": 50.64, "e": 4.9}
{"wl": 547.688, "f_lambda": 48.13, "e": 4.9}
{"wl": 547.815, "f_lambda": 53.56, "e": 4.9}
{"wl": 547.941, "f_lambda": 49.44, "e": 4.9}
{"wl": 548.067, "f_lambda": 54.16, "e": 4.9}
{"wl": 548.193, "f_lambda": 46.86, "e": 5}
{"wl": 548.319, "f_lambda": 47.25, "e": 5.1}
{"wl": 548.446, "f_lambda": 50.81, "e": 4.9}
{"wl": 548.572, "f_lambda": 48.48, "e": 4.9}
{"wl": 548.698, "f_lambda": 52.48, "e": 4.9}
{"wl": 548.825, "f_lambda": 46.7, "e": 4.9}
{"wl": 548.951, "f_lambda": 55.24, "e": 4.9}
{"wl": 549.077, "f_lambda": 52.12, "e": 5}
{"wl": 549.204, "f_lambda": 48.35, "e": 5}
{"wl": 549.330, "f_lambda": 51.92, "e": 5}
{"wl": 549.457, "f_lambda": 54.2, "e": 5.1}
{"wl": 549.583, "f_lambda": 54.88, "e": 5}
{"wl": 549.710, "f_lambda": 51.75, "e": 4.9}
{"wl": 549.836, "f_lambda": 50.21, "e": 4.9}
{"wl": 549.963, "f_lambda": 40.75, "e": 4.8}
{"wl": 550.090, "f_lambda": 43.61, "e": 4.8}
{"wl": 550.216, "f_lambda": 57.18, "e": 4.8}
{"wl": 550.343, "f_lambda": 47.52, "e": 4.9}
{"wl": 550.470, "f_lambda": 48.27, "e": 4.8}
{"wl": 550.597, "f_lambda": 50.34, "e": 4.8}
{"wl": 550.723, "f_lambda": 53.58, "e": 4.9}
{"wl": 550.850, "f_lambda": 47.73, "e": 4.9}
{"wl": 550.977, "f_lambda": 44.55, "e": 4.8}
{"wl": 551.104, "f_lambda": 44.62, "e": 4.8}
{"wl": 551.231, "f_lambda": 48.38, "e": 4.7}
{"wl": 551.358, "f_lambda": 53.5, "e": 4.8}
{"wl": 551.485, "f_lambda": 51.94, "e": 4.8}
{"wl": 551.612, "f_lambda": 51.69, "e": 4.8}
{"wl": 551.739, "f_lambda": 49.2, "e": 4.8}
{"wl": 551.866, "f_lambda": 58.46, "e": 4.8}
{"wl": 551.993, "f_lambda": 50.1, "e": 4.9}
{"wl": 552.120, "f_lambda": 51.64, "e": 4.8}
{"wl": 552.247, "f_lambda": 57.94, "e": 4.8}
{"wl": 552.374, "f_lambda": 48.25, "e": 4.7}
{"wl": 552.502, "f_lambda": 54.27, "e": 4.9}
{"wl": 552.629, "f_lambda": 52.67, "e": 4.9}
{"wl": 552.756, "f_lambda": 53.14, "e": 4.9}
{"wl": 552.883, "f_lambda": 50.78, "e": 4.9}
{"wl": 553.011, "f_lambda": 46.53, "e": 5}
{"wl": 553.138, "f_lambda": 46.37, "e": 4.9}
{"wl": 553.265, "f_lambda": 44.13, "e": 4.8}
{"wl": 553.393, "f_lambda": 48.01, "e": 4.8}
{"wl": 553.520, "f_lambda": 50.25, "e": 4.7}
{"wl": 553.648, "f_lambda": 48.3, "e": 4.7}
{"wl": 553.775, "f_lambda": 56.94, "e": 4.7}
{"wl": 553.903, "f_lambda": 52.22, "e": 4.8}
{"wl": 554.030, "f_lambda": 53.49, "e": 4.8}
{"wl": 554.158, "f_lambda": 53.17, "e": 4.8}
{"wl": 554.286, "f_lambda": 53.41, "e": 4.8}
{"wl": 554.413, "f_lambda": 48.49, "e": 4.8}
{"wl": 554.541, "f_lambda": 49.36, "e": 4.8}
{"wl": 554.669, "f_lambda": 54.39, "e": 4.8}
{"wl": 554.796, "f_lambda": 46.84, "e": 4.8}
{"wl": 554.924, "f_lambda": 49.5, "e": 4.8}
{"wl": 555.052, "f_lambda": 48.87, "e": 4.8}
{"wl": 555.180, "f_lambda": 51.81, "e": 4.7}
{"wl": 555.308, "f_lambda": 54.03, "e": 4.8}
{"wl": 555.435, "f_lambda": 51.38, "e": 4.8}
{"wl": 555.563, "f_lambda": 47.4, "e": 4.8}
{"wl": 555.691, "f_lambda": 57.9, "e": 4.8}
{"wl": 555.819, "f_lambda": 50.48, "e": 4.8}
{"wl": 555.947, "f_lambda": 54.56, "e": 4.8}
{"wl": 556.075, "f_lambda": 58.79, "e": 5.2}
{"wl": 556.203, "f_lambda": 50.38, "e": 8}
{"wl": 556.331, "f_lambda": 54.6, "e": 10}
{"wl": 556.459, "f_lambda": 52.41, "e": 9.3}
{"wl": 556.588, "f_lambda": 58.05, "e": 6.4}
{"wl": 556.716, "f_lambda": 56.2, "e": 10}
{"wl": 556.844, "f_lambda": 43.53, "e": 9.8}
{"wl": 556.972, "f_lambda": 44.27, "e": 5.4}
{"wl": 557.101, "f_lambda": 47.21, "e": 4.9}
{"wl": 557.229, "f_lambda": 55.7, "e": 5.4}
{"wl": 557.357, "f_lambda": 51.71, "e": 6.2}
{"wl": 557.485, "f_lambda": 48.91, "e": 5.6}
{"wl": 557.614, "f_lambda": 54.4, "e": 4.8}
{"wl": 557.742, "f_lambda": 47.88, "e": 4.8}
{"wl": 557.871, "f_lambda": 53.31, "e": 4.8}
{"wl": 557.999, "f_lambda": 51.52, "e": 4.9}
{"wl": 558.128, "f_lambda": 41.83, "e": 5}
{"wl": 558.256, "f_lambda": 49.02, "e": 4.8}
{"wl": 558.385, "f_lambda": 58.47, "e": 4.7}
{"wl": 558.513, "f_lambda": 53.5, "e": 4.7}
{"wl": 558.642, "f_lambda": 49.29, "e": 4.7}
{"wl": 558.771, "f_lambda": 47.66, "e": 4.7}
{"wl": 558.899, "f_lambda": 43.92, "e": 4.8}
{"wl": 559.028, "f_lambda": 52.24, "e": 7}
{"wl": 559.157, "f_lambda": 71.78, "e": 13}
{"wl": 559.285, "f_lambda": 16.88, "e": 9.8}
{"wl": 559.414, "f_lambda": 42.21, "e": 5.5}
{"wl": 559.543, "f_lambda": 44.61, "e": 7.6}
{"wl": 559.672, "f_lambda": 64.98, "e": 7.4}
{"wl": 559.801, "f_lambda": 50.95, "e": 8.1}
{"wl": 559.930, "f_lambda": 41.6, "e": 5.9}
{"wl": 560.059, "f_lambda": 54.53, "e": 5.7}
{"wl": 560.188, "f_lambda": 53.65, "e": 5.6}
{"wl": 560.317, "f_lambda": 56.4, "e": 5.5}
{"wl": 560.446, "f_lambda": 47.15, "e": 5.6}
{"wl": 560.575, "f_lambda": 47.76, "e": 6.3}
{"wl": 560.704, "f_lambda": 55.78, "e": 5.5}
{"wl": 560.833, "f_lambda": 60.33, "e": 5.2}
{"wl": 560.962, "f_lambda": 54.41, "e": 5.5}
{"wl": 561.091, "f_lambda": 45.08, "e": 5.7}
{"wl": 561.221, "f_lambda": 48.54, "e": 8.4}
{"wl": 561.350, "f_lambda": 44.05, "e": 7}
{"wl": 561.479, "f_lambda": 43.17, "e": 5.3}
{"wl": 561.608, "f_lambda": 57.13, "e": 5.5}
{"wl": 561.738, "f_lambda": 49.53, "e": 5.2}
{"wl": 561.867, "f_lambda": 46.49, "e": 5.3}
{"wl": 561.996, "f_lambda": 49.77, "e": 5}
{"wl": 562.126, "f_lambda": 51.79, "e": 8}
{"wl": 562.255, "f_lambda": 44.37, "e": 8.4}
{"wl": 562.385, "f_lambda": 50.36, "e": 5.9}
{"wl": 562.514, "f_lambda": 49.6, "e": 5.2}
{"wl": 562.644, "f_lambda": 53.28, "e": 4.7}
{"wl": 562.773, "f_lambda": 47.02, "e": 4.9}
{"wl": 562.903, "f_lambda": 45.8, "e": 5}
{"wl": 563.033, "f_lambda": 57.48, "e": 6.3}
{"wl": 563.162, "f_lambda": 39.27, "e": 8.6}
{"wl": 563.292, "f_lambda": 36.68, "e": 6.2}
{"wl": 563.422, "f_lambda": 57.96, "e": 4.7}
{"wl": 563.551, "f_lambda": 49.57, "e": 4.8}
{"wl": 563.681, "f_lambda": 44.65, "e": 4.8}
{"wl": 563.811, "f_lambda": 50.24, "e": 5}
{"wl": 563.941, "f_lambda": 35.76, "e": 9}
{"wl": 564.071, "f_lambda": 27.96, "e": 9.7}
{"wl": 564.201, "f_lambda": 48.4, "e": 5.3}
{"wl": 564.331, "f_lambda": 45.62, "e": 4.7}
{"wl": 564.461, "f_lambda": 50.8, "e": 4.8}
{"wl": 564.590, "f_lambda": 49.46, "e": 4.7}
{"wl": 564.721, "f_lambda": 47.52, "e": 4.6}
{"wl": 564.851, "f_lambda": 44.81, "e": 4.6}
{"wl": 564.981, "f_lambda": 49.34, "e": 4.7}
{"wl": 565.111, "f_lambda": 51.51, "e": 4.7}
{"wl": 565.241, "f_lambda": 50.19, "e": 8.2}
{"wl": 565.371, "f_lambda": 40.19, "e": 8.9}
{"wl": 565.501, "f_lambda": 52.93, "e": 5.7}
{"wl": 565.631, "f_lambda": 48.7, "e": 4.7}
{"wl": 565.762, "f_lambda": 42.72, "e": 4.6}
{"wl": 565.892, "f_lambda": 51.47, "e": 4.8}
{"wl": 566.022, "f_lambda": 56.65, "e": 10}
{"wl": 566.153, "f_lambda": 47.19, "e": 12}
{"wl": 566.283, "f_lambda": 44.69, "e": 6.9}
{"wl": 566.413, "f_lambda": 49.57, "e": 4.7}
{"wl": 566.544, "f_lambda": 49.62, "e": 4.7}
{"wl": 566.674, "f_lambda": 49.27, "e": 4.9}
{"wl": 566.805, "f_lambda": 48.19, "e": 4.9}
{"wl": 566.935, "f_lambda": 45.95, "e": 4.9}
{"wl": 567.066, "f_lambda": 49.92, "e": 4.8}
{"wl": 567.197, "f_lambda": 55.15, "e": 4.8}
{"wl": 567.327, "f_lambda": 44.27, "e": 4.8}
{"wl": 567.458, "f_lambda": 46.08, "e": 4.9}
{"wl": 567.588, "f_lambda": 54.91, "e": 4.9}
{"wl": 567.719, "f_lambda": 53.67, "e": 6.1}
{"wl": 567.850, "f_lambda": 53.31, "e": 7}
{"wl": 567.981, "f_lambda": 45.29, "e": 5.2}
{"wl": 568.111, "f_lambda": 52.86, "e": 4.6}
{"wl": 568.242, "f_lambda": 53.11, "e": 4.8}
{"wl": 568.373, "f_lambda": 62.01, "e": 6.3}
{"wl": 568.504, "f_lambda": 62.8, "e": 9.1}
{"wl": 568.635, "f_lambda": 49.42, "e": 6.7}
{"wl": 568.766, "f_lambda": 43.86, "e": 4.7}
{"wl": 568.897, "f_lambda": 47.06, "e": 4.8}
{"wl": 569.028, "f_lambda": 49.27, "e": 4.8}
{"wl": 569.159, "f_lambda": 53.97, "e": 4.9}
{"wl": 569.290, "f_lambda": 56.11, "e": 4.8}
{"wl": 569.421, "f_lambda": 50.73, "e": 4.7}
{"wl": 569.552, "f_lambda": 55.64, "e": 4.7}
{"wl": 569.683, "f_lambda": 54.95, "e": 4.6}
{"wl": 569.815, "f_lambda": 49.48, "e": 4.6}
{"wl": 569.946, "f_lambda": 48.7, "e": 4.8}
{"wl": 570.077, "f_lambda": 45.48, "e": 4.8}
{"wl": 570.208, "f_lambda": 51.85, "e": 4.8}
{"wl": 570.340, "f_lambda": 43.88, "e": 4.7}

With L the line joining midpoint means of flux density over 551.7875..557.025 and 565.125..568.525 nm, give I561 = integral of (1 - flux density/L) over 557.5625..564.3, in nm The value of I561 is 0.27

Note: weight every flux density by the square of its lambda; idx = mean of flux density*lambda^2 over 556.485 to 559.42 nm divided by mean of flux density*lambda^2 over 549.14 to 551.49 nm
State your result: 1.0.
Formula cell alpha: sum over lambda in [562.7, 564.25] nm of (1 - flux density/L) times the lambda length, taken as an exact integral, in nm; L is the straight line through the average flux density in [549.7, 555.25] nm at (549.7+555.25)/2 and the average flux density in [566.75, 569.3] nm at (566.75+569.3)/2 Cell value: 0.180 nm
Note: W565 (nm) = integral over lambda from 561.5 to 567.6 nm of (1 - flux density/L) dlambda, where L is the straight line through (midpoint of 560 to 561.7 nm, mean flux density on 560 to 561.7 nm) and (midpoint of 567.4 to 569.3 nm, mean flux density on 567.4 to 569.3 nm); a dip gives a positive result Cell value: 0.44 nm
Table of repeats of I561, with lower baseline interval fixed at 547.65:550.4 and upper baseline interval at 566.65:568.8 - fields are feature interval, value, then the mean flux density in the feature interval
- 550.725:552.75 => -0.03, 51.1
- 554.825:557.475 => -0.06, 51.8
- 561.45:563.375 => 0.10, 48.3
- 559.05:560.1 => 0.05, 48.4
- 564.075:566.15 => 0.13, 48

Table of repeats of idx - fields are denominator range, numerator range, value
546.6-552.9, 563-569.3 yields 1.02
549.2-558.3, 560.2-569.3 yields 1.01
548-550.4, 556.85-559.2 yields 1.05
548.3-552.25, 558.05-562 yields 1.02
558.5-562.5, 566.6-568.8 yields 1.06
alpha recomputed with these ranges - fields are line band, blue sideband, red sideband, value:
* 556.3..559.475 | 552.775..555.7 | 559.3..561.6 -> 0.016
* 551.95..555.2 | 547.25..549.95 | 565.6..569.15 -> -0.013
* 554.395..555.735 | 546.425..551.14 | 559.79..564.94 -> -0.043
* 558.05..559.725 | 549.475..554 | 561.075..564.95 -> -0.020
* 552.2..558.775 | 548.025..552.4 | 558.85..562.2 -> -0.148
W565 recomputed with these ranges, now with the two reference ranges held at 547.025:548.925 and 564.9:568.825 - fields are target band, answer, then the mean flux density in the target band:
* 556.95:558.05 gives -0.01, 50.8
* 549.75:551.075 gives 0.05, 48.3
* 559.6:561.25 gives -0.07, 52.4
